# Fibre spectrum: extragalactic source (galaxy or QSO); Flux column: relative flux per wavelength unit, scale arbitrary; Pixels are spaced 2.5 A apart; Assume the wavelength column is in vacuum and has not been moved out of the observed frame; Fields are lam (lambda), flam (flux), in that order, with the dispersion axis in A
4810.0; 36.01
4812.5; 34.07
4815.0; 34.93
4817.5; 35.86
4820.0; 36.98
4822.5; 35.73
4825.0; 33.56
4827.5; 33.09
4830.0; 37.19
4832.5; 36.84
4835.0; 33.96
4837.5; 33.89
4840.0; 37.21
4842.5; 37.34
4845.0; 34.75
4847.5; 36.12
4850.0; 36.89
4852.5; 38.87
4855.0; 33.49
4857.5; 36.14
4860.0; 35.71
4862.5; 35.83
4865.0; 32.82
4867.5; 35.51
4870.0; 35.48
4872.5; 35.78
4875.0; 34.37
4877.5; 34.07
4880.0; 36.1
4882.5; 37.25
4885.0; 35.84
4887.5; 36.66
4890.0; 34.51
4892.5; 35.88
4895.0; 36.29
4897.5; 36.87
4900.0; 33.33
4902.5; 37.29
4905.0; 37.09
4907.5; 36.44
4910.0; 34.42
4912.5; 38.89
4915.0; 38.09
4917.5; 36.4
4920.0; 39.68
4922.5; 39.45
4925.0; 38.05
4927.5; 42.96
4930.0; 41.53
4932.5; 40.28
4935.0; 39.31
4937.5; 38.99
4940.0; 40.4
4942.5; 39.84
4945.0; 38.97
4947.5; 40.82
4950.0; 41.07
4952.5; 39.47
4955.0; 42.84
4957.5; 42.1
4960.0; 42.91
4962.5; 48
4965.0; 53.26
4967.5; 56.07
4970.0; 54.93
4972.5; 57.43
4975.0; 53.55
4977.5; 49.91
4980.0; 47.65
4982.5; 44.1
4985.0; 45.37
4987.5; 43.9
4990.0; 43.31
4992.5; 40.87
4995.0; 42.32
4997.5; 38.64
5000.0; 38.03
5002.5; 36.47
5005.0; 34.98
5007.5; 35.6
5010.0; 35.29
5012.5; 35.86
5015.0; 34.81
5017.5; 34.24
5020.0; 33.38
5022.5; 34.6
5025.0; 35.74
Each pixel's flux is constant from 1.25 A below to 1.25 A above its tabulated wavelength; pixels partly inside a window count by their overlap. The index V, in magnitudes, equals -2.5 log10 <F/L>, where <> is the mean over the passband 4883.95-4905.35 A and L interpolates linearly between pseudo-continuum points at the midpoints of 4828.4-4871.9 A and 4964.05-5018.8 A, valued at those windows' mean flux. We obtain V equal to 0.07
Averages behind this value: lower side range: 35.7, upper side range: 43.4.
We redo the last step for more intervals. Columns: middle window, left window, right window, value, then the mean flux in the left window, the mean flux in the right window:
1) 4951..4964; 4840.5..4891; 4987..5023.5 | -0.17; 35.7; 37.4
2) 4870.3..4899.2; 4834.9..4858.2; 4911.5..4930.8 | 0.06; 36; 39.3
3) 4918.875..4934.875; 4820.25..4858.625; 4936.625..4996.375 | 0.06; 35.7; 45.4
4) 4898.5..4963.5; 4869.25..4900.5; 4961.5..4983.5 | 0.12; 35.6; 51.8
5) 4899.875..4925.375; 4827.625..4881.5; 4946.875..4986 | 0.12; 35.6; 47.6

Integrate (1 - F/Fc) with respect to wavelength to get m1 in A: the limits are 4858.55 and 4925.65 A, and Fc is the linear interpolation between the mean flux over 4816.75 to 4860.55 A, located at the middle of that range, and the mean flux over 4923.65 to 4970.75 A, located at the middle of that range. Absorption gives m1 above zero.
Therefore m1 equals 5.40 A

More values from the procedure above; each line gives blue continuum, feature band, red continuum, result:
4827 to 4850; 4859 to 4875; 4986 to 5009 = 0.56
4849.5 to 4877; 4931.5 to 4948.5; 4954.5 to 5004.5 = 1.05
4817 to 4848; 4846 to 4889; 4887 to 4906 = 0.10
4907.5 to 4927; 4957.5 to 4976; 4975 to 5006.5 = -4.75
